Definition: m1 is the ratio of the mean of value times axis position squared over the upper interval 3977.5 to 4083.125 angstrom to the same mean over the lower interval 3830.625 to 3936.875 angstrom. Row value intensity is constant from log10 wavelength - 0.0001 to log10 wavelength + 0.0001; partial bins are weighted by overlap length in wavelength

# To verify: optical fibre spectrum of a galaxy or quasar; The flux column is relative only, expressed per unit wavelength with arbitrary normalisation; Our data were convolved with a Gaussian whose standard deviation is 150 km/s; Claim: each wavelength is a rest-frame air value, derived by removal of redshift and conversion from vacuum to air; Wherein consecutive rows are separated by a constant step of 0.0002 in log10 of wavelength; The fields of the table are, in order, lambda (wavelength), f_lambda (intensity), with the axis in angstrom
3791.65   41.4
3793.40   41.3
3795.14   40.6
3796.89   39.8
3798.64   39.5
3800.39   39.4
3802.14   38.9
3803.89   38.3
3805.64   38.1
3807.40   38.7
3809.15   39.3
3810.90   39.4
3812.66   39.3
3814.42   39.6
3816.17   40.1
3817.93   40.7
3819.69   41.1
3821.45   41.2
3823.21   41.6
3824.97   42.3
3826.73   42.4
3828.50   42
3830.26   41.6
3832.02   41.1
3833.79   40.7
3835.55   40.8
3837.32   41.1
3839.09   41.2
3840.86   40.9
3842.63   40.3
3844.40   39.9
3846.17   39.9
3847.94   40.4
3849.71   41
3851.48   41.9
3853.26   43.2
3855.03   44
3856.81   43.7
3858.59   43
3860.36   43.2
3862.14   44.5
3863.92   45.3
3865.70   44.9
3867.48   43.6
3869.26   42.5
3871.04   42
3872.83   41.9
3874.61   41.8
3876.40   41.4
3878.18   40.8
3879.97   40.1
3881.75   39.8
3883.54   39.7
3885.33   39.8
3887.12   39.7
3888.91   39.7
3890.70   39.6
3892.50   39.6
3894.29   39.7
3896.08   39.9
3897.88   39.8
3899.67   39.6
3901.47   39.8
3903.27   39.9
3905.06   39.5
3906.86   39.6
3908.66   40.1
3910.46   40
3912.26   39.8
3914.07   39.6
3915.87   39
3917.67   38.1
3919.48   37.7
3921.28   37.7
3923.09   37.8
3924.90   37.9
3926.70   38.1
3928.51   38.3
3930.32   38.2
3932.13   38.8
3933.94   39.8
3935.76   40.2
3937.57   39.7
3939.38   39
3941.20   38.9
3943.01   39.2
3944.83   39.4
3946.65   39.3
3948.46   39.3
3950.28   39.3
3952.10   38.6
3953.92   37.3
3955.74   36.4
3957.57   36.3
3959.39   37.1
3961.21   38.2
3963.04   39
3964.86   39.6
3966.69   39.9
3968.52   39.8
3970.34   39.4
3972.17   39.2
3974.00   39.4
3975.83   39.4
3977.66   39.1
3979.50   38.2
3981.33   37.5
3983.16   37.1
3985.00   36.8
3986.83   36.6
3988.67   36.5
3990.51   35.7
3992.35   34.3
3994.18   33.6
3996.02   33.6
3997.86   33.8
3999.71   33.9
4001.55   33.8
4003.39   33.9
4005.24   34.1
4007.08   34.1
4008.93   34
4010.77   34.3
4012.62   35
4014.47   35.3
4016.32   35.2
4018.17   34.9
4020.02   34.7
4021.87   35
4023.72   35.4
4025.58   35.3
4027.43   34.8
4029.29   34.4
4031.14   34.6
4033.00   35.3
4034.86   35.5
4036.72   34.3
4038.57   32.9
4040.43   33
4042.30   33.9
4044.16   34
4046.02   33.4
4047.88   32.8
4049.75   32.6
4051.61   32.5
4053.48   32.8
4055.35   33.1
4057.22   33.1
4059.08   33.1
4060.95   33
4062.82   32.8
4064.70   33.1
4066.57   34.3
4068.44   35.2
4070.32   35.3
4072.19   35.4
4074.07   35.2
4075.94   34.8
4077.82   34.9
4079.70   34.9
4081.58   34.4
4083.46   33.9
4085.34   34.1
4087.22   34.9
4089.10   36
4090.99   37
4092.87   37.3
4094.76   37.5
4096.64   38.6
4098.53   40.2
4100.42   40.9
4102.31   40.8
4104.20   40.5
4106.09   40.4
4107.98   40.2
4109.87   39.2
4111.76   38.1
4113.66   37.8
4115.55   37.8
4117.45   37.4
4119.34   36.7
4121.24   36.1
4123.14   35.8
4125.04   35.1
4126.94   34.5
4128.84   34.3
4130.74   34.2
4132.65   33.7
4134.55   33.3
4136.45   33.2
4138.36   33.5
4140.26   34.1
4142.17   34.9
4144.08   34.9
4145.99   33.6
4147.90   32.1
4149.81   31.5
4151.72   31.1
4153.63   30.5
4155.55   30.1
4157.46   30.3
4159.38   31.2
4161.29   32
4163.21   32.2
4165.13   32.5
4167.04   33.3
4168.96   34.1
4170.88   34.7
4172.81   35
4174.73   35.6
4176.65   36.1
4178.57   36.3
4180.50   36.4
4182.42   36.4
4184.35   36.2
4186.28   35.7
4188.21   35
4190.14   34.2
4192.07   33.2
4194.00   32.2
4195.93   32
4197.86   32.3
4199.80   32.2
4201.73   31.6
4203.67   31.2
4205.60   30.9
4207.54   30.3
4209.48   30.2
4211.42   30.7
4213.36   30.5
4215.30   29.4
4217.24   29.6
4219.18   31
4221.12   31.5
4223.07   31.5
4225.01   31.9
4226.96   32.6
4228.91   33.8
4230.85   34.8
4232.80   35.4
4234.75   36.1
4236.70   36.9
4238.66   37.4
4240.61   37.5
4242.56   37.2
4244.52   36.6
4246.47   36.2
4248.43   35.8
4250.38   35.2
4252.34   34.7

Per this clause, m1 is 0.92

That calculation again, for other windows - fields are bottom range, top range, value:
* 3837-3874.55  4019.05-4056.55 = 0.88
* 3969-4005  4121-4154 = 1.00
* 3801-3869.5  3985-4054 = 0.91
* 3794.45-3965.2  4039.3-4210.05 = 0.97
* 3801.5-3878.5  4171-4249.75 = 0.98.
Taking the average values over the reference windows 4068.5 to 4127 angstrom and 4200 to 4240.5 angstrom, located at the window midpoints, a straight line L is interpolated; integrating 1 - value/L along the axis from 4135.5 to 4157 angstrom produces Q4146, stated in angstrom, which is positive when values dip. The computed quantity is 1.6 angstrom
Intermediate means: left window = 37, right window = 32.5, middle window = 32.6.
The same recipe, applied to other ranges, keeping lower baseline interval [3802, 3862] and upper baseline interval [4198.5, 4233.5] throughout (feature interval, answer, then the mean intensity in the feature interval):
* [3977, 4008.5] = 1.42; 35.4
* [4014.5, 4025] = 0.38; 35.1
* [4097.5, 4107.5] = -1.79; 40.5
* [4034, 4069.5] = 2.16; 33.4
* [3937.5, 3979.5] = -1.00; 38.8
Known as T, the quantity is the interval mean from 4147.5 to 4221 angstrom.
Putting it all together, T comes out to 32.6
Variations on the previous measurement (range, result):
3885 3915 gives 39.7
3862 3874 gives 43.4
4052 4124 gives 36.2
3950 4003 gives 37.2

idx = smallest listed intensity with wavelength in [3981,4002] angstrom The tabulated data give 33.6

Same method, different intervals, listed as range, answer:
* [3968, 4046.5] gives 32.9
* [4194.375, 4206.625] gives 30.9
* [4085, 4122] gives 34.1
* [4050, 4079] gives 32.5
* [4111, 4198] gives 30.1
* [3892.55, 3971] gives 36.3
